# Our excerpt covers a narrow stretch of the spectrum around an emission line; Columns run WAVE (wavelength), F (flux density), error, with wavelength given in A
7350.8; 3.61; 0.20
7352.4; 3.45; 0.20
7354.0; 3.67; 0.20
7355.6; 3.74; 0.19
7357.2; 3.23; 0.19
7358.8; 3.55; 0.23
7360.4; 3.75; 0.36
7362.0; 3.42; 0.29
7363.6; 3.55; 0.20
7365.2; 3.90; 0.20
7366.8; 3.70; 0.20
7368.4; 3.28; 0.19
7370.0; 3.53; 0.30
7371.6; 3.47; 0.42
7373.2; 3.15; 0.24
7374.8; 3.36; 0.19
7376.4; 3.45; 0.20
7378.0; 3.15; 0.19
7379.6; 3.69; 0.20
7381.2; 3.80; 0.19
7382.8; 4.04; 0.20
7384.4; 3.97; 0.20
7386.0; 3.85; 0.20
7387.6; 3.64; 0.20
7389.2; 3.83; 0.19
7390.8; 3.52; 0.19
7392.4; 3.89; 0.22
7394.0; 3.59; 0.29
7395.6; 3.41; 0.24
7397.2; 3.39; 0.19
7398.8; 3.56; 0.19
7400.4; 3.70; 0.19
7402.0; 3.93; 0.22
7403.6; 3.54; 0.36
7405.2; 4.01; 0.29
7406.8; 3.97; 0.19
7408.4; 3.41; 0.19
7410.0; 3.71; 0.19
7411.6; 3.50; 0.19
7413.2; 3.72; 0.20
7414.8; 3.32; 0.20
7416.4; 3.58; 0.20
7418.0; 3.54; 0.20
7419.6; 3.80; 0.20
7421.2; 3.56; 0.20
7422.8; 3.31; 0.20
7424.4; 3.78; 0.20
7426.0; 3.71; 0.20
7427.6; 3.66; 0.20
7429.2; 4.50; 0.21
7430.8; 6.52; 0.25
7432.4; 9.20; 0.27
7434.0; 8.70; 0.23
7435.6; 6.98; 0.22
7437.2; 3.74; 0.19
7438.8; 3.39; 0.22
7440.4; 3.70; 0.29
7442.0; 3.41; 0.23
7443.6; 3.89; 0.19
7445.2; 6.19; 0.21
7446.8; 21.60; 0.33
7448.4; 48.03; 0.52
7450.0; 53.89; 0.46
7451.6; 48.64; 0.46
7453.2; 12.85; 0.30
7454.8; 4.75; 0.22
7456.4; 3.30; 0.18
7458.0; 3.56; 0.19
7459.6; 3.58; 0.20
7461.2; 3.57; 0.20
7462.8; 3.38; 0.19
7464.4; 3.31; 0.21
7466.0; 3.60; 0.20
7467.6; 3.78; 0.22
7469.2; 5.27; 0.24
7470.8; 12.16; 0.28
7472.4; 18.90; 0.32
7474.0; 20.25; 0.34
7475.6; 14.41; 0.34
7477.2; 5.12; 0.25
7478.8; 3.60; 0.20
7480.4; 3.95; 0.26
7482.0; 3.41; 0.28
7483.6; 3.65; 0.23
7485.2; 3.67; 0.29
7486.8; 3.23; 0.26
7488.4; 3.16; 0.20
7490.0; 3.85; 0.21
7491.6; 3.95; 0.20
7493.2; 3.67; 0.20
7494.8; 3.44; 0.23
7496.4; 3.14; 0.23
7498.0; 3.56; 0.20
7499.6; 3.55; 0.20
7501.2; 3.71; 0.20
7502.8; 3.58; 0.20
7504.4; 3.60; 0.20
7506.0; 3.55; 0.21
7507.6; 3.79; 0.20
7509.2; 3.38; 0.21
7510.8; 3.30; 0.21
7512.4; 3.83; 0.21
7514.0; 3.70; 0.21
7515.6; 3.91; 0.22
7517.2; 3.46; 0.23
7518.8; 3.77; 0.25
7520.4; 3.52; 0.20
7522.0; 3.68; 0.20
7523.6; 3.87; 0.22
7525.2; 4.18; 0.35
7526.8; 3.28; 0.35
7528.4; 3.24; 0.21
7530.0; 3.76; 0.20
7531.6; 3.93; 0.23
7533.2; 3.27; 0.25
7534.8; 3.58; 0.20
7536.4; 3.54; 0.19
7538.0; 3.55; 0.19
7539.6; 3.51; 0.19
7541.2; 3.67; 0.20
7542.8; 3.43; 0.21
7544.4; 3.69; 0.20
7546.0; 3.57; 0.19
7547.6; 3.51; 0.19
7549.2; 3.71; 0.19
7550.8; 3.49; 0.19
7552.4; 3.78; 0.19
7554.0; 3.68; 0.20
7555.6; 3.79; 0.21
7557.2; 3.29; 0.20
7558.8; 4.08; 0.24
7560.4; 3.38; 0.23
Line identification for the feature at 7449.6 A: H-alpha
